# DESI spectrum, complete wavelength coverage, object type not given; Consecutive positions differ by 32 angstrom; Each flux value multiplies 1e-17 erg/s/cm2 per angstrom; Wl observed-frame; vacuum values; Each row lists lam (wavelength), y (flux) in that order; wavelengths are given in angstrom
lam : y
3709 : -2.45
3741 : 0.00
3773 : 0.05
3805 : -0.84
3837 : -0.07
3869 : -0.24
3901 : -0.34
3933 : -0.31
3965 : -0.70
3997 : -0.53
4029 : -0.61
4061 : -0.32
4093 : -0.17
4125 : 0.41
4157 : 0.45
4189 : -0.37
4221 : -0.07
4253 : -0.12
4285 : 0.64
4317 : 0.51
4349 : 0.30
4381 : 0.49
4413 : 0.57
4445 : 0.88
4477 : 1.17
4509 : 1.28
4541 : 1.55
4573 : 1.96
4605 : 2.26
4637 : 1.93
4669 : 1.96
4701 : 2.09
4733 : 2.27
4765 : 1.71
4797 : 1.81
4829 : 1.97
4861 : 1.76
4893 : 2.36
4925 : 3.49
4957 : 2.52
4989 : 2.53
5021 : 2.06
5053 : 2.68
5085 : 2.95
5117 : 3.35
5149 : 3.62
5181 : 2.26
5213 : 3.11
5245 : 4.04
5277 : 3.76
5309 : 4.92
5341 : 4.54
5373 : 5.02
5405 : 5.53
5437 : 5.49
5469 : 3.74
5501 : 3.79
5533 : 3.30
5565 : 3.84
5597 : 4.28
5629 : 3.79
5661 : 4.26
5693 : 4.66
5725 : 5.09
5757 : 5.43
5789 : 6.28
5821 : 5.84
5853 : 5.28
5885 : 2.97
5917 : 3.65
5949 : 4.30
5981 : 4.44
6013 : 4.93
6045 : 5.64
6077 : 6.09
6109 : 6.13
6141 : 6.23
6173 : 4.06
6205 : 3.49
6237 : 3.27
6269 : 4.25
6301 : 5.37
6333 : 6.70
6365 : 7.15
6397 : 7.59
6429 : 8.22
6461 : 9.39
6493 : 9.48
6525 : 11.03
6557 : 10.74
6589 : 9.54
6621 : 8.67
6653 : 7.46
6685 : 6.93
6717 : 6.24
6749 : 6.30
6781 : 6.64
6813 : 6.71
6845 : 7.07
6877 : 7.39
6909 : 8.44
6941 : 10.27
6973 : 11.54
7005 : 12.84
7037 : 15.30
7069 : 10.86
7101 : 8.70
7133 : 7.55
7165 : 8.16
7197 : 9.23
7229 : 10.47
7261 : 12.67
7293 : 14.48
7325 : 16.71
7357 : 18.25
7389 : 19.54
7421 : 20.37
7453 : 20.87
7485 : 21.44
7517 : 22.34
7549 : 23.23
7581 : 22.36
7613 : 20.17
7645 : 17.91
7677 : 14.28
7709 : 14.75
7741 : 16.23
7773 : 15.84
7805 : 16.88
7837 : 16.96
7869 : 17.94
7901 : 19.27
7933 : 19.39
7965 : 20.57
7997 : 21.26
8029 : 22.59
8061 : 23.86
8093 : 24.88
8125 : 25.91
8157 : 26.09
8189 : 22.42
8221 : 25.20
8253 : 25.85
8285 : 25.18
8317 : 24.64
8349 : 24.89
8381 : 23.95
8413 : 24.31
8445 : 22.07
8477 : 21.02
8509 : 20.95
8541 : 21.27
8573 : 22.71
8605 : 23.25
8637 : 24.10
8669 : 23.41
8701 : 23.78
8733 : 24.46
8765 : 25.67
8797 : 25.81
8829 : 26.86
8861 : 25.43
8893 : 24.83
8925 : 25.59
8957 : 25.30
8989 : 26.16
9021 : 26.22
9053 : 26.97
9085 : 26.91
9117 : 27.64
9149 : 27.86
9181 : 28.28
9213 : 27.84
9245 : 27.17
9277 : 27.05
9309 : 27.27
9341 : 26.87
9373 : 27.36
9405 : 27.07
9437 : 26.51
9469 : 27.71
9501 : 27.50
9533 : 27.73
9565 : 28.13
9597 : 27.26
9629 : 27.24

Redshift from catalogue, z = 0.00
